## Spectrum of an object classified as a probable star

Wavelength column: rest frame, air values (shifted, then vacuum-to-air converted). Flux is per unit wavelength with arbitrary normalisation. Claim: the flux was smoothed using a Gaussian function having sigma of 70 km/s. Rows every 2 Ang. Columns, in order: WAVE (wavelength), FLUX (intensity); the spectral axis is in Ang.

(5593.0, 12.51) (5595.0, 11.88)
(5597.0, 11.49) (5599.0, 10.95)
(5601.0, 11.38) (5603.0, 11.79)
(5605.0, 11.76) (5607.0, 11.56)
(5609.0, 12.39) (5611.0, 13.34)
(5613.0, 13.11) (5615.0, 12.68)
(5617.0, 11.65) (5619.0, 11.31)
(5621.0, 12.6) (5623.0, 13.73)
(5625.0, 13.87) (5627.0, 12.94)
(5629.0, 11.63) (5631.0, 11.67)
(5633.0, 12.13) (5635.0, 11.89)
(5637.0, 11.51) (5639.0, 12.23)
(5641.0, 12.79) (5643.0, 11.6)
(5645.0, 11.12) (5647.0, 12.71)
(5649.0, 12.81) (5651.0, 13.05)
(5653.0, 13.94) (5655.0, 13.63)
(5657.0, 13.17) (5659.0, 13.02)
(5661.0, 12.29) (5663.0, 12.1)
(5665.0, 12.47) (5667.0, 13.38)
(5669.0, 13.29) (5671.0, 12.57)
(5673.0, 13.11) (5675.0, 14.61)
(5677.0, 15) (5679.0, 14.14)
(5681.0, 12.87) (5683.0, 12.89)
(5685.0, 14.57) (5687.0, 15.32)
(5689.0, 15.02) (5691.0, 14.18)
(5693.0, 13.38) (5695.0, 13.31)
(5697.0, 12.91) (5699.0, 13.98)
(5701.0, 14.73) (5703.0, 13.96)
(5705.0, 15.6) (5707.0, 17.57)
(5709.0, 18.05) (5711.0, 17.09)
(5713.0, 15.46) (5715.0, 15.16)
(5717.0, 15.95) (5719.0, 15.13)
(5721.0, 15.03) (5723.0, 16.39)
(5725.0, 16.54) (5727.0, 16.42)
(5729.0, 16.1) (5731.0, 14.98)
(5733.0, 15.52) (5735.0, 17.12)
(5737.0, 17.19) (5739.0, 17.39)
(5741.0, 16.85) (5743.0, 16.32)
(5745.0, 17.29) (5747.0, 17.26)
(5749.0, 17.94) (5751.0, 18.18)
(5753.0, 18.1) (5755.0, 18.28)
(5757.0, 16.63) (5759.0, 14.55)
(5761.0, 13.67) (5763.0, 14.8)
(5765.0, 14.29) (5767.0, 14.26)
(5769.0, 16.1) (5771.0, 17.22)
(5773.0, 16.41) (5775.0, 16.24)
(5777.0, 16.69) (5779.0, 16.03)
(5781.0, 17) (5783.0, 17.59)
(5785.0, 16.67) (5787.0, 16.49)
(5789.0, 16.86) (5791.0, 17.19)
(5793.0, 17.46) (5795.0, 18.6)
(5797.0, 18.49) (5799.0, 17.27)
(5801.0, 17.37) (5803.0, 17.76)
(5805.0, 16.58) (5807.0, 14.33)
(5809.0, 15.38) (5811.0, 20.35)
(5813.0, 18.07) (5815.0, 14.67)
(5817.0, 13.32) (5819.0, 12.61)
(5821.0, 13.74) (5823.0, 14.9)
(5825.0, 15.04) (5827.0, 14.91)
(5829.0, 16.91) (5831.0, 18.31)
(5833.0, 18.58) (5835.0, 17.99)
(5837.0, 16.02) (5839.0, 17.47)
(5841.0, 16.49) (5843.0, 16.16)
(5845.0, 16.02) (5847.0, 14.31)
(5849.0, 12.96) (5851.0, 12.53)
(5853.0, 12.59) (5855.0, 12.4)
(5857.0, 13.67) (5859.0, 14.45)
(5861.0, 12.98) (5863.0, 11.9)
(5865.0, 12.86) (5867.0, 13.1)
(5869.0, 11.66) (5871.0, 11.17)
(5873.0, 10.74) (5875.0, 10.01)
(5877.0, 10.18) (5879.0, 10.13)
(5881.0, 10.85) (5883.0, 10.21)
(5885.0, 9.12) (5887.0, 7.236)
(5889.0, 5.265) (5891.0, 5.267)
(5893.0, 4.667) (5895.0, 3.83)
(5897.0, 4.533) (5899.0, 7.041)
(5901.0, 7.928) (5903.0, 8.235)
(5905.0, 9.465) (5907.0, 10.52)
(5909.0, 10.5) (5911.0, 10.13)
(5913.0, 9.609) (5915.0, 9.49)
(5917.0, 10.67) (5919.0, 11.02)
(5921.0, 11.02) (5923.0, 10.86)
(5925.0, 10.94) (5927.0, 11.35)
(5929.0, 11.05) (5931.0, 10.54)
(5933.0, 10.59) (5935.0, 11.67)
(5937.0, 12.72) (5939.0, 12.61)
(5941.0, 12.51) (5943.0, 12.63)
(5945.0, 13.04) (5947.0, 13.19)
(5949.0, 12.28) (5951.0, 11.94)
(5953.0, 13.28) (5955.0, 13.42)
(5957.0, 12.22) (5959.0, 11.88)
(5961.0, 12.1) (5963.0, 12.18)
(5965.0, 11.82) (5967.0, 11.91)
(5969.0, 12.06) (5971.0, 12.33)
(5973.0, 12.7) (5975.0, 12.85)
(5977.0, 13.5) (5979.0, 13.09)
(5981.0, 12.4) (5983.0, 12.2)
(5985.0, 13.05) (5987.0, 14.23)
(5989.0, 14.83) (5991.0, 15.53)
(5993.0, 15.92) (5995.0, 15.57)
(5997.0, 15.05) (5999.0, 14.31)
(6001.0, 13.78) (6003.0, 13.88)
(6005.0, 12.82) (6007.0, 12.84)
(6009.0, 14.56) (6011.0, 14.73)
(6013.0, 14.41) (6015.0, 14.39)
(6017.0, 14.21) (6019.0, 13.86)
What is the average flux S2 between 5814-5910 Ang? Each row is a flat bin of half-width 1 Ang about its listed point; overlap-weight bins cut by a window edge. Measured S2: 12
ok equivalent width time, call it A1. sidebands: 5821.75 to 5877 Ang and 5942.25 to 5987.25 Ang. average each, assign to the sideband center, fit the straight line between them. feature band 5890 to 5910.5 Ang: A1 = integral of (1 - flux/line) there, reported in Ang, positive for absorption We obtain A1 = 9.44 Ang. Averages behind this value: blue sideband 14.2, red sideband 12.6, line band 7.27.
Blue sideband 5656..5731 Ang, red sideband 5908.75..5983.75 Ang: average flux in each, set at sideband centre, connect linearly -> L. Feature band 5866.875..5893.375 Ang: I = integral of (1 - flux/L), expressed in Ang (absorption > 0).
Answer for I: 7.03 Ang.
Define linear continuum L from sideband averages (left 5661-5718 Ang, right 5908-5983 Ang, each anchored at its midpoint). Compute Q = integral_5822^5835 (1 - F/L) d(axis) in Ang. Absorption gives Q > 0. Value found -3.58 Ang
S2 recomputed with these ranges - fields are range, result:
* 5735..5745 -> 17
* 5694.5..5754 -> 16.1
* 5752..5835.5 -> 16.4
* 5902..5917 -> 9.77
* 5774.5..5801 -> 17.1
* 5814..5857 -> 15.1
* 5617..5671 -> 12.6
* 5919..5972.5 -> 12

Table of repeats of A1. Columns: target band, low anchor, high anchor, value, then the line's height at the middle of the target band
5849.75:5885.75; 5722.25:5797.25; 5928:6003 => 7.2 Ang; 14.7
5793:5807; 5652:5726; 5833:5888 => -4.2 Ang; 13.4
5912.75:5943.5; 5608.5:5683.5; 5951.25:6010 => 4.7 Ang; 13.2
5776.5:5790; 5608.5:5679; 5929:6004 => -4.1 Ang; 12.8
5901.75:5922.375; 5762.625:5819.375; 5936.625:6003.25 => 6.0 Ang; 14.2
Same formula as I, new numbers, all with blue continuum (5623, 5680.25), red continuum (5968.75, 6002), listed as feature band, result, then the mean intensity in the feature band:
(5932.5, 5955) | 1.9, 12.5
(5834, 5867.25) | -2.5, 14.4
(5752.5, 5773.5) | -4.2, 15.8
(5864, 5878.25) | 2.2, 11.4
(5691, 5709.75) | -2.6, 14.8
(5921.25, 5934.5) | 2.6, 10.9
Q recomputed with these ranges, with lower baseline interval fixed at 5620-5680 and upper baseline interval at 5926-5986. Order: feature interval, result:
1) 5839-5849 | -2.51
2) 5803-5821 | -4.47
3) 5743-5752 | -3.45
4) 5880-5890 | 3.13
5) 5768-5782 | -4.34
